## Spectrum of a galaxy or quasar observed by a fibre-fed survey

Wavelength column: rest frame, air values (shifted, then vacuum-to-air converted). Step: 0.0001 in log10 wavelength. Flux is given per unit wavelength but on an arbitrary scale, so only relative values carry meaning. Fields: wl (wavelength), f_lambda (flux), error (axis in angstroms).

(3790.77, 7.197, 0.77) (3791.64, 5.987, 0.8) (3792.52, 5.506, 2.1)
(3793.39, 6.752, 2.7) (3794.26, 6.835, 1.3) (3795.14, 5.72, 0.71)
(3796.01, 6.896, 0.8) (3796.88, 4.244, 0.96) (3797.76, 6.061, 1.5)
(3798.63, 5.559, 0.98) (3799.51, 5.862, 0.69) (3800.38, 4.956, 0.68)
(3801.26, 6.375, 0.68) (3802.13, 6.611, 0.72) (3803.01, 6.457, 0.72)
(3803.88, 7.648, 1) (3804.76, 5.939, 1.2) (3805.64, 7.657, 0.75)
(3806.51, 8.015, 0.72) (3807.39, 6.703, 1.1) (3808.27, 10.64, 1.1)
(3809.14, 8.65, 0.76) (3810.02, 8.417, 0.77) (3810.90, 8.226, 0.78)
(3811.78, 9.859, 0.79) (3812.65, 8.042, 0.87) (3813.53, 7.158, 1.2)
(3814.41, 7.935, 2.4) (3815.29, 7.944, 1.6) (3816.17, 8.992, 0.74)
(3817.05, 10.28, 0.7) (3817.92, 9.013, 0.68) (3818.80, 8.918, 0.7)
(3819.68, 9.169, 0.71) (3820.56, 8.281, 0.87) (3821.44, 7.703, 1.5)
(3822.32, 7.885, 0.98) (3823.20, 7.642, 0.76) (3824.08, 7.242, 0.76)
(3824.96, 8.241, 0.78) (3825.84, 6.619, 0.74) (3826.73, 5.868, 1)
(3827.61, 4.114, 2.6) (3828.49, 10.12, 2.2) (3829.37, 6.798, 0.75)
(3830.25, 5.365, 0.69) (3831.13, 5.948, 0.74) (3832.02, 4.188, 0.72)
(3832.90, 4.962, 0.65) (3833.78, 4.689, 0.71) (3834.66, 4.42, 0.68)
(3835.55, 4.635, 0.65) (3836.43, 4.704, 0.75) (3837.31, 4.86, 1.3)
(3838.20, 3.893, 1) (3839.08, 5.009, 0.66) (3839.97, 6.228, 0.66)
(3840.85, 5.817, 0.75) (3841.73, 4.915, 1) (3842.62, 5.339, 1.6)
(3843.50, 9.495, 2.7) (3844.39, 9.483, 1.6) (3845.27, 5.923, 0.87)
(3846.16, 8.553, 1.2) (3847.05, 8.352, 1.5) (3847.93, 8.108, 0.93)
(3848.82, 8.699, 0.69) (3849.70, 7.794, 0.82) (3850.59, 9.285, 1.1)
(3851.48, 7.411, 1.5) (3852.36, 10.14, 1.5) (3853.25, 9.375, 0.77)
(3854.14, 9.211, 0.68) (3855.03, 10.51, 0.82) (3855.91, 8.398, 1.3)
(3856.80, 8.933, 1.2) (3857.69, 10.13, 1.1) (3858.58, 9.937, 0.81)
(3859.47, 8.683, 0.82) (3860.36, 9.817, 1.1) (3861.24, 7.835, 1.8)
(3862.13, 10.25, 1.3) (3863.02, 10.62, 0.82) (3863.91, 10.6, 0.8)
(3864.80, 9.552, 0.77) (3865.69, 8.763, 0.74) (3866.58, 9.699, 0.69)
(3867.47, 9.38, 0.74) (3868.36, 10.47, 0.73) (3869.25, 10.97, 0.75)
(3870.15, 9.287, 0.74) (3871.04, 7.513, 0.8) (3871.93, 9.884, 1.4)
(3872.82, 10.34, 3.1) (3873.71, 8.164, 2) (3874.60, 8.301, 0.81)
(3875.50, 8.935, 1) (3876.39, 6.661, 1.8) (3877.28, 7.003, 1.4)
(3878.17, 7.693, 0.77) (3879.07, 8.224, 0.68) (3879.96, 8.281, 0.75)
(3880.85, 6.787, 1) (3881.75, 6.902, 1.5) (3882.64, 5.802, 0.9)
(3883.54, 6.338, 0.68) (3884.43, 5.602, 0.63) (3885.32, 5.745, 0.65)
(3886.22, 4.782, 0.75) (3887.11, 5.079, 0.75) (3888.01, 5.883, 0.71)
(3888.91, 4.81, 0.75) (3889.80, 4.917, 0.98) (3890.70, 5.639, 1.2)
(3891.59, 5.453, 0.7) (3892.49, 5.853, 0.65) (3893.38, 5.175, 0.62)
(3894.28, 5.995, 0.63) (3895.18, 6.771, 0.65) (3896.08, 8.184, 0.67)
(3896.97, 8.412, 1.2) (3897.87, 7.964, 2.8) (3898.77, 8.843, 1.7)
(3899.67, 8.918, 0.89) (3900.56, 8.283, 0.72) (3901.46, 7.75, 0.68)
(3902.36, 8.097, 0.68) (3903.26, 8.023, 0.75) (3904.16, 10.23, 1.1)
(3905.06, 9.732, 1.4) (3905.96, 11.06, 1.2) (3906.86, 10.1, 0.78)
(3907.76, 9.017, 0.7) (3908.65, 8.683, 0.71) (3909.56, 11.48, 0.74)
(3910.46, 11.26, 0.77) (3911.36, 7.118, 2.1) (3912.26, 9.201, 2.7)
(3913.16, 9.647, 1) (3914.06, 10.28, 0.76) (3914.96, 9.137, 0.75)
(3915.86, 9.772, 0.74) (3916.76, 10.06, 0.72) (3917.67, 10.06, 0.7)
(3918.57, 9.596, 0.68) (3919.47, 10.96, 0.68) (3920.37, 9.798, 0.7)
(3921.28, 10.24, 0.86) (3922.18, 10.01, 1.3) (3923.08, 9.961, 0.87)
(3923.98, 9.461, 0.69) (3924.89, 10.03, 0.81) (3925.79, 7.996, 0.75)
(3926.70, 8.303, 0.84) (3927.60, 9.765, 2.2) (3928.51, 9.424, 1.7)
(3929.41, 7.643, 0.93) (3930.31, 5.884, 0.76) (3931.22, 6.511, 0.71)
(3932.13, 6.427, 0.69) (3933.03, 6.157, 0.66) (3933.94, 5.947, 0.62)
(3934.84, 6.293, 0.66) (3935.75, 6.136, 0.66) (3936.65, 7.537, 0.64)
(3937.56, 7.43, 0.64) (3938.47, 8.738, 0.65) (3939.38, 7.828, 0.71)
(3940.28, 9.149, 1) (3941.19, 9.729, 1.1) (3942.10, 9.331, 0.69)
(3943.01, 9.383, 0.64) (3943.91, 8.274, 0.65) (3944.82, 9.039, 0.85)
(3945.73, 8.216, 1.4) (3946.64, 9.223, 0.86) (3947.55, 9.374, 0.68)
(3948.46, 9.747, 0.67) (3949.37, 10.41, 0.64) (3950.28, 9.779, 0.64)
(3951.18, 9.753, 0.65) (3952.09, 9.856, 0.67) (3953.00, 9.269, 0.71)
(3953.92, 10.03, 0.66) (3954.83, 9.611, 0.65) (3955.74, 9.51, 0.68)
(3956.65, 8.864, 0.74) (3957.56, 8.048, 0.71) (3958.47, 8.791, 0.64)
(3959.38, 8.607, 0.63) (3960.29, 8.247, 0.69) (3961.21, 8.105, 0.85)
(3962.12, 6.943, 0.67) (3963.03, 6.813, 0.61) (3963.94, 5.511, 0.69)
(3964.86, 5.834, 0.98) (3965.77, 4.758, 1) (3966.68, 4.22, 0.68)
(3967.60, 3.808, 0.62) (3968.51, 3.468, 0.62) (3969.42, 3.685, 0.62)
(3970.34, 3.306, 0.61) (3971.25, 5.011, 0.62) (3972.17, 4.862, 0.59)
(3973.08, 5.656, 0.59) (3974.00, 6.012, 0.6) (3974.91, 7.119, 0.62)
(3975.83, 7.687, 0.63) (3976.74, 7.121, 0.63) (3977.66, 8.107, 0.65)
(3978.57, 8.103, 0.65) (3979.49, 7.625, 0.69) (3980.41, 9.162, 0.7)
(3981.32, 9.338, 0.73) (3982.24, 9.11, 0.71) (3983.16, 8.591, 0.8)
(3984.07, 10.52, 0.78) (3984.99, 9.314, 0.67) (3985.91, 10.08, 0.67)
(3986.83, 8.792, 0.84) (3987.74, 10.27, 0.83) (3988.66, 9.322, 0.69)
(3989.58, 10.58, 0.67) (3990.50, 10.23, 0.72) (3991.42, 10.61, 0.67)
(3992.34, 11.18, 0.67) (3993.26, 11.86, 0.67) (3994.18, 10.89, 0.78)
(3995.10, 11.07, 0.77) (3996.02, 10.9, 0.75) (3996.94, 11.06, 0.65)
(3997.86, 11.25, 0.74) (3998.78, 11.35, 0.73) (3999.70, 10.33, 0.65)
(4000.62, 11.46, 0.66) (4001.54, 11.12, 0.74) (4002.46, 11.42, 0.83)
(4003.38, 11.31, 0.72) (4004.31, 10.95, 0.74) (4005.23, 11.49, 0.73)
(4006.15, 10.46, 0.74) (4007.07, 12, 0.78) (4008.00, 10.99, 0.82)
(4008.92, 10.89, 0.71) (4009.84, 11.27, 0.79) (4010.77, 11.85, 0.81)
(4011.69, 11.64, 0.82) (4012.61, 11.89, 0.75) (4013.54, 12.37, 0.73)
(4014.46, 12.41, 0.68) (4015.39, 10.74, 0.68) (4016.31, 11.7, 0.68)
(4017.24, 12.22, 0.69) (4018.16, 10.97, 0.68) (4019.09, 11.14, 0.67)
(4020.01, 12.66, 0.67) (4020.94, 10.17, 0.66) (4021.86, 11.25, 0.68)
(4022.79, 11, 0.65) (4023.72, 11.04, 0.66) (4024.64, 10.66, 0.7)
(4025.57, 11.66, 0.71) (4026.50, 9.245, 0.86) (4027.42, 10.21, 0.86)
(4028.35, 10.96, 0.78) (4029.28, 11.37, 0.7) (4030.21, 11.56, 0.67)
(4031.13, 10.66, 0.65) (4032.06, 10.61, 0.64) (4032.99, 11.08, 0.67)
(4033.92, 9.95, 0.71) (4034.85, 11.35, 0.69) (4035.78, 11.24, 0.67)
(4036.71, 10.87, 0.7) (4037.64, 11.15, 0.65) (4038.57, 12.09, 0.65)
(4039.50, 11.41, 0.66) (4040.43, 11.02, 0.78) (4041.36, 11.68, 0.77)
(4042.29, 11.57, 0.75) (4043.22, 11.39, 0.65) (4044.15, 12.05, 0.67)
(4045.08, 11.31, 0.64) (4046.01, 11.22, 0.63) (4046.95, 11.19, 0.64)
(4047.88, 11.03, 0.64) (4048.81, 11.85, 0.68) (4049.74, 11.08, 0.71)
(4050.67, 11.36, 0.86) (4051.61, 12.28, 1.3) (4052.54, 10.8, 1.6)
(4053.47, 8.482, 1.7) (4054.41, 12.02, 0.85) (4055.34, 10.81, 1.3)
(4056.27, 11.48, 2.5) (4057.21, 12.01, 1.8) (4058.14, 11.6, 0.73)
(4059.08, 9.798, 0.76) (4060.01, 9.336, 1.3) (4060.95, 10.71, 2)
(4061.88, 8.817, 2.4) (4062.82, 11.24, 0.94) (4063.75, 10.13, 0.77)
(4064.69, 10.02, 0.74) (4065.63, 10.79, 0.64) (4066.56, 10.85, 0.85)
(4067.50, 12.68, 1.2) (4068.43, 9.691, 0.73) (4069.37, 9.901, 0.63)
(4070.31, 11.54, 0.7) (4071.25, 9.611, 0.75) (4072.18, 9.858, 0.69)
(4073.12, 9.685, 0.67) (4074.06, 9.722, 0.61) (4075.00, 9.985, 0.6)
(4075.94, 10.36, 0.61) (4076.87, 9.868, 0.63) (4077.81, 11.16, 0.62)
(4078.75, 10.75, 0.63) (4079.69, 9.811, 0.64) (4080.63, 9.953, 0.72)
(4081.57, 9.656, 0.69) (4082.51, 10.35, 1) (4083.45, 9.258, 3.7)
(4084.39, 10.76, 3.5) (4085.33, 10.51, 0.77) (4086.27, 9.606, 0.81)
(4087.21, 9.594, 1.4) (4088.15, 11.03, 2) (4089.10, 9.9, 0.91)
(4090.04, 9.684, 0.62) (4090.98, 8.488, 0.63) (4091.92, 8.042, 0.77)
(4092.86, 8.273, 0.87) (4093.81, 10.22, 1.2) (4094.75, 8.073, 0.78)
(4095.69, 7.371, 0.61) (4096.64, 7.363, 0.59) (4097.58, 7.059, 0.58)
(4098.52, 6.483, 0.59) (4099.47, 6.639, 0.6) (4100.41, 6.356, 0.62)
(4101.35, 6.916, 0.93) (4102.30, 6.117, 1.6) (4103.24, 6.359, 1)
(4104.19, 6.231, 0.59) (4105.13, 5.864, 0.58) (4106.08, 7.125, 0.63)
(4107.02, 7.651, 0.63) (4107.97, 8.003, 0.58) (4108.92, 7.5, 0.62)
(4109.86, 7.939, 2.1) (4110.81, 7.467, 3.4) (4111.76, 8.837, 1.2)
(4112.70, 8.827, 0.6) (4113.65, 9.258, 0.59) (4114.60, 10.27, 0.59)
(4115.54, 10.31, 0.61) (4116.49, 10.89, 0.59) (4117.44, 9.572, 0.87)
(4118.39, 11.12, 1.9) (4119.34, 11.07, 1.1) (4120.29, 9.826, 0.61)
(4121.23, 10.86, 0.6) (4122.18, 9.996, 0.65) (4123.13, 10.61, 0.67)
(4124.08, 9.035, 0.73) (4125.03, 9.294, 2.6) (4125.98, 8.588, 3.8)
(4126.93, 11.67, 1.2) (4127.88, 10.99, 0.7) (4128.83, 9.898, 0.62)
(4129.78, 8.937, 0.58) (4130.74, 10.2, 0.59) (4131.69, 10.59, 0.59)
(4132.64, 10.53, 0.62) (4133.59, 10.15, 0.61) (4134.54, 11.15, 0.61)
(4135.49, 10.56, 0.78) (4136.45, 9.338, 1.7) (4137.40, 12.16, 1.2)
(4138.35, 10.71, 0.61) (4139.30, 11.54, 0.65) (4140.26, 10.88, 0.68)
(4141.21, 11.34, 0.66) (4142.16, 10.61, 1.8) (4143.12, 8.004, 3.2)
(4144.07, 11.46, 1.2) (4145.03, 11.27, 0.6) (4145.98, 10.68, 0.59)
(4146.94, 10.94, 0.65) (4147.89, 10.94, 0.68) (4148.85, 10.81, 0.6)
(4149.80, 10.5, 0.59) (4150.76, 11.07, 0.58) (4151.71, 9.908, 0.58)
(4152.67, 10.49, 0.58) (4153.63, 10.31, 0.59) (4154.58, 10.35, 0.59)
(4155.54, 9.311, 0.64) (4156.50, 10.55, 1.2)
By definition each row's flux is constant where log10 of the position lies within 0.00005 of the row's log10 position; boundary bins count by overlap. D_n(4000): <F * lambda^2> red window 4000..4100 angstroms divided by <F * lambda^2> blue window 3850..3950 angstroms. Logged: 1.35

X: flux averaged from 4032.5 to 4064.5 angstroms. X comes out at 11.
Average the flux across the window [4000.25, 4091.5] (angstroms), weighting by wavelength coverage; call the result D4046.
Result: 10.9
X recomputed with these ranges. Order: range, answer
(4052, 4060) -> 10.8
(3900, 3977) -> 8.22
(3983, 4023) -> 11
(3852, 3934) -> 8.45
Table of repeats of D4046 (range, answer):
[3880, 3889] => 5.92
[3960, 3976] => 5.55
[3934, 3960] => 8.81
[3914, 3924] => 9.96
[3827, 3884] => 7.79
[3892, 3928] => 9.03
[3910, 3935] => 8.85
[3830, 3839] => 4.76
